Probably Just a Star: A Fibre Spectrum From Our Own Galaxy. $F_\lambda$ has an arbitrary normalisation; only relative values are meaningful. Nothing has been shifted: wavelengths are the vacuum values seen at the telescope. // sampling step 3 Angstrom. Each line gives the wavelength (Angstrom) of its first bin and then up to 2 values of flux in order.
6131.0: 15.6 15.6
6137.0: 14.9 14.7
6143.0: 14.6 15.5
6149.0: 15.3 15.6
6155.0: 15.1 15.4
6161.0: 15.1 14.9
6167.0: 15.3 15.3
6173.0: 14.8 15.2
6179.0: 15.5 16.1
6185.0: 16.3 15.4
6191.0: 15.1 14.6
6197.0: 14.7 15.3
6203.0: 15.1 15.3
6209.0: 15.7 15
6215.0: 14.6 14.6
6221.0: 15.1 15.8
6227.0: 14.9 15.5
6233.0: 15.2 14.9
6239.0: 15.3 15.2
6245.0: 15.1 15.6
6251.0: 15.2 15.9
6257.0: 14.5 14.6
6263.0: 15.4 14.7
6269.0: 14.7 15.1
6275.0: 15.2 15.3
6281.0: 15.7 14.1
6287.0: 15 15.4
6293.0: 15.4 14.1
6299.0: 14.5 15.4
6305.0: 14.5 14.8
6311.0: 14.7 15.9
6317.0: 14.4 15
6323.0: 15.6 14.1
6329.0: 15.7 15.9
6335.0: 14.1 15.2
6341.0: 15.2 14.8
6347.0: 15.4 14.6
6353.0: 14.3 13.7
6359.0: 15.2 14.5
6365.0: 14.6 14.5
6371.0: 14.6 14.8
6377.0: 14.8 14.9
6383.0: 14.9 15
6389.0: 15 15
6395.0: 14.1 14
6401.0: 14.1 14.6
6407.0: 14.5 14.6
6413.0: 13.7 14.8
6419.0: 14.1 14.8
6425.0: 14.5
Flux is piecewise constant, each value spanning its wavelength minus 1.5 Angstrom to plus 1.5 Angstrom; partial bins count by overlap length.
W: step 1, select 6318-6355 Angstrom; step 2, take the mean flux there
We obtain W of 15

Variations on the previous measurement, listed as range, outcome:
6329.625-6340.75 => 15.1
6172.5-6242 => 15.2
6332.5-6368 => 14.7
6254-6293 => 15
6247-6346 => 15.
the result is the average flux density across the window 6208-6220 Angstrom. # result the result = 14.9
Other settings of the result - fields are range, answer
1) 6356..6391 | 14.8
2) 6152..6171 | 15.2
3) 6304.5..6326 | 14.9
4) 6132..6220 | 15.2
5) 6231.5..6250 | 15.2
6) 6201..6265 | 15.2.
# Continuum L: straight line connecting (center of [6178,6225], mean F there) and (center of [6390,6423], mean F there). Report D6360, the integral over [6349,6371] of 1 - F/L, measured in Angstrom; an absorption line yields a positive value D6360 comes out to 0.1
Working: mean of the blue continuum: 15.3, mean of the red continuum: 14.4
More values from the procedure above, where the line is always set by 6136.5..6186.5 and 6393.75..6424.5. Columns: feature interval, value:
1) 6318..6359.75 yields -0.9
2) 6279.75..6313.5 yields -0.3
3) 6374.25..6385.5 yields -0.3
